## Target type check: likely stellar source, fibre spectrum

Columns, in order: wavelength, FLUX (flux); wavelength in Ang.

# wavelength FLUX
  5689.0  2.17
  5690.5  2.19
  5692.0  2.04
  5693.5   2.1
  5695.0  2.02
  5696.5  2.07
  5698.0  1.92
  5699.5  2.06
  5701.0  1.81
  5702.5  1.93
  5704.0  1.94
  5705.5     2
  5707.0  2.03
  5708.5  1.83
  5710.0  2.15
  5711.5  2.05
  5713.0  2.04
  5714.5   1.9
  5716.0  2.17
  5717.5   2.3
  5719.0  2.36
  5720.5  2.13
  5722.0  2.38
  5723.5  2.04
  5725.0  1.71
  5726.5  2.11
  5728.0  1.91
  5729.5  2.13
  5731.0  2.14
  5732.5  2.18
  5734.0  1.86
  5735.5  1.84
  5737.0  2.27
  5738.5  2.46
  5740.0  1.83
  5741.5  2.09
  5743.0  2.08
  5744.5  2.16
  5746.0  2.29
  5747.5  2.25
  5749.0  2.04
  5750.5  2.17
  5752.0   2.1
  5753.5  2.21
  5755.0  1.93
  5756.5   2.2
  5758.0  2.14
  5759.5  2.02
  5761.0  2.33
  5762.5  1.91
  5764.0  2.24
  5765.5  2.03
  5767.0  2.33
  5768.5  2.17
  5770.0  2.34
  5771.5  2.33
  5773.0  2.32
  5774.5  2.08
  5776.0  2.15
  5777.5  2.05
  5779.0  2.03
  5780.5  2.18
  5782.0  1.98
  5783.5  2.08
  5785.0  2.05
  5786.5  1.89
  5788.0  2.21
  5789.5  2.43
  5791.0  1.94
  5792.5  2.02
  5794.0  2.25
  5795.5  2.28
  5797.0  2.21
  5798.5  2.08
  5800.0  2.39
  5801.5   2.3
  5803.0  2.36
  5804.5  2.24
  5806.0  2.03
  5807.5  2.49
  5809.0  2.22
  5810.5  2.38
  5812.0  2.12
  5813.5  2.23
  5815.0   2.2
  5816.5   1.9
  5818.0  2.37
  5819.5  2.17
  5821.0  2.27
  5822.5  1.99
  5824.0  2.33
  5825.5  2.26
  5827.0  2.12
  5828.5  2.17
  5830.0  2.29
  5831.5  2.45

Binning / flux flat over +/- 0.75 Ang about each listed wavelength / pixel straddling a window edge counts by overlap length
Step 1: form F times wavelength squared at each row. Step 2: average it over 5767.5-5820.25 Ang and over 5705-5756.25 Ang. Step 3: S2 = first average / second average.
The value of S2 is 1.07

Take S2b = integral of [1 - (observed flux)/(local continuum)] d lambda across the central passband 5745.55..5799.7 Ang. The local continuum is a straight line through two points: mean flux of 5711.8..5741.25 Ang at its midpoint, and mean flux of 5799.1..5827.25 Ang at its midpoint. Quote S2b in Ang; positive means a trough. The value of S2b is 0.46 Ang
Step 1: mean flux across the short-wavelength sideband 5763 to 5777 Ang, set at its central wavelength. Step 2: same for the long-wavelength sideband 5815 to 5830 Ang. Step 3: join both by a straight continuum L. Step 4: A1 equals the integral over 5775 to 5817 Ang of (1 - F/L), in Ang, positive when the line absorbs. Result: 0.6 Ang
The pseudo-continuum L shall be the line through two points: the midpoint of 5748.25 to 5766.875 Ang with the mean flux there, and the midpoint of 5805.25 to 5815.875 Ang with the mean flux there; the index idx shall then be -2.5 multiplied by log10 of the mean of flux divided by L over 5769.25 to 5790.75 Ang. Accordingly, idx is 0.01 mag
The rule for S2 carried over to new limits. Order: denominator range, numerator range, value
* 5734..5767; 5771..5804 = 1.03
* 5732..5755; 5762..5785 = 1.03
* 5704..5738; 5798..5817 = 1.11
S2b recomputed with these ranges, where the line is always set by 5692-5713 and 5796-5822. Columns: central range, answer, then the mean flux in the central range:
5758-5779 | -0.3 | 2.17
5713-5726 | -0.5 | 2.12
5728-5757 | -0.4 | 2.11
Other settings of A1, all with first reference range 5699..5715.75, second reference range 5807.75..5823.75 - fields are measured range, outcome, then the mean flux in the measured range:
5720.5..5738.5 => -0.4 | 2.07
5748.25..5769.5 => -0.5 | 2.13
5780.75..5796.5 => 0.2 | 2.12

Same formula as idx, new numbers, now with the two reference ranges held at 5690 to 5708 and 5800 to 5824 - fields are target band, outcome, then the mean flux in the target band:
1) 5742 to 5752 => -0.03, 2.16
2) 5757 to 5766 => 0.01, 2.12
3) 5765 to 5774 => -0.06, 2.25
